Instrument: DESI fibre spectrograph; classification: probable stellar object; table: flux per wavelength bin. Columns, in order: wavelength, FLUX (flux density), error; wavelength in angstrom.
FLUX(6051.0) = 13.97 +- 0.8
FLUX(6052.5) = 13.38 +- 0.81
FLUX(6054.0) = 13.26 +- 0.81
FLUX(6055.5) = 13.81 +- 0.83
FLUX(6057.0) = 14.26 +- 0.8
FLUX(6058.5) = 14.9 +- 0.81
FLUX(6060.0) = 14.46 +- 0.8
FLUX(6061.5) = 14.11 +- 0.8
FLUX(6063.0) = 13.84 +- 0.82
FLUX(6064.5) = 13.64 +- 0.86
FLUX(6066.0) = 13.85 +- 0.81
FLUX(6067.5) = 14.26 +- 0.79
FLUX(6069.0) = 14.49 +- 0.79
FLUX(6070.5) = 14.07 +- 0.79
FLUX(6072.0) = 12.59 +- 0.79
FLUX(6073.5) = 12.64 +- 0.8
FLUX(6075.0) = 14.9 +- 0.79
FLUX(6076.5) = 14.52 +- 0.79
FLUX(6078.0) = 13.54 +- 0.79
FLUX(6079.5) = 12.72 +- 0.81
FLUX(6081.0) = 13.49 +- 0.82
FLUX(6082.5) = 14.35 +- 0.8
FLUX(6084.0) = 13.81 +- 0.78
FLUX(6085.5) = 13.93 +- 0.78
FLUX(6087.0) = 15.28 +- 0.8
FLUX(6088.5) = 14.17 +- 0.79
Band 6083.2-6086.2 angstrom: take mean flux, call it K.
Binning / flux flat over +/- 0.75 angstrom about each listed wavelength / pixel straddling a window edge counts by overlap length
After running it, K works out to 13.9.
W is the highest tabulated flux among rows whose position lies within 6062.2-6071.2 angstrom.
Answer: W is 14.49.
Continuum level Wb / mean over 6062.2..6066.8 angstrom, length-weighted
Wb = 13.8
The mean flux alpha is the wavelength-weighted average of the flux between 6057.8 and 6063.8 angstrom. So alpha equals 14.3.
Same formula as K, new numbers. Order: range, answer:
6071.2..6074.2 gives 12.6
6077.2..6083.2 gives 13.5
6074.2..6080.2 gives 13.9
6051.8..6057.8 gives 13.7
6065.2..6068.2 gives 14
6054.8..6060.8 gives 14.4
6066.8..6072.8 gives 13.8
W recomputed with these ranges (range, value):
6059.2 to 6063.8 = 14.46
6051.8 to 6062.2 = 14.9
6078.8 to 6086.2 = 14.35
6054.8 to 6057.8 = 14.26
